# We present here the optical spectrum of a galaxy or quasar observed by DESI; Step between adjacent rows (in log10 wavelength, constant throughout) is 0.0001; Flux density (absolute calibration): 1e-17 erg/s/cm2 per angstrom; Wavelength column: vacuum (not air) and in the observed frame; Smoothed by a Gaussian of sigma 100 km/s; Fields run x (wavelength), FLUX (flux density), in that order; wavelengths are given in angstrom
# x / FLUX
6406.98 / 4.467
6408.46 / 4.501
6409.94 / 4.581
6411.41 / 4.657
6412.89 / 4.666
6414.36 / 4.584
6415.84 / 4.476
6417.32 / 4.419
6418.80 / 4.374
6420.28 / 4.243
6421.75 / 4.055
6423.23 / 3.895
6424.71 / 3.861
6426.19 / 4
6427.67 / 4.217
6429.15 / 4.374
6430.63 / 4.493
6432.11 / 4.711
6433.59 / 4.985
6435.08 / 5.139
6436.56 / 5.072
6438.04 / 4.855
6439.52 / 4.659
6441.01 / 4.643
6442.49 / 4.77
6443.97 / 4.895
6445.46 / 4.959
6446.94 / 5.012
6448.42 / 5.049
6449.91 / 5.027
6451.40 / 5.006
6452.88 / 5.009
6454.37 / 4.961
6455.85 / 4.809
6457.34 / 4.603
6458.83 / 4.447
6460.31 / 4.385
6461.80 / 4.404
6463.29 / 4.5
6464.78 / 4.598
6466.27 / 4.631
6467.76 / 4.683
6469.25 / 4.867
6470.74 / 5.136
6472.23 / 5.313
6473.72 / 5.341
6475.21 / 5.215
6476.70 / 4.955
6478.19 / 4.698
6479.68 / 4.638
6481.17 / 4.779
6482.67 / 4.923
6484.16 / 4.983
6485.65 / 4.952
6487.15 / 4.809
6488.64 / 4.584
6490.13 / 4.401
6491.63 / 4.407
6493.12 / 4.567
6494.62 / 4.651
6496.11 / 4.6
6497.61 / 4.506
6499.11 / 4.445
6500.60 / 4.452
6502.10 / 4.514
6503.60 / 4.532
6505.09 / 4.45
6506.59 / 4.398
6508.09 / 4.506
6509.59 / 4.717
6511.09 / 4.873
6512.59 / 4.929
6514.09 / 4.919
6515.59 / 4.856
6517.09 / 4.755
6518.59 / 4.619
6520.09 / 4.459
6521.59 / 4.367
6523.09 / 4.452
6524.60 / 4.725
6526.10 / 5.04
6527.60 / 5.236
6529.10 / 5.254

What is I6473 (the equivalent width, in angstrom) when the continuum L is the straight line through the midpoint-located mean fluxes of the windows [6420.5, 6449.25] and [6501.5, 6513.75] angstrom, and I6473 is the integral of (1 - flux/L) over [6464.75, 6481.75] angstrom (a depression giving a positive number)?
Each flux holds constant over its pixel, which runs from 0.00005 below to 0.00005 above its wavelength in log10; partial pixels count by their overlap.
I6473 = -1.1 angstrom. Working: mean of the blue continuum 4.61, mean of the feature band 4.92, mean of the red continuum 4.63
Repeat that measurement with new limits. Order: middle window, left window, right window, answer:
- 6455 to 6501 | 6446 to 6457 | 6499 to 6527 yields 1.0 angstrom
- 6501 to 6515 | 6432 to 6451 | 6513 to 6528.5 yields 0.4 angstrom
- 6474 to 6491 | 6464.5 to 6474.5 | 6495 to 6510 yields -0.2 angstrom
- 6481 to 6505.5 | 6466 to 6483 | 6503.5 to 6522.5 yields 0.9 angstrom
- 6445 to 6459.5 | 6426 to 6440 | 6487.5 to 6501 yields -0.8 angstrom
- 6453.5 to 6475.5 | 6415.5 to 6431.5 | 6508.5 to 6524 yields -1.8 angstrom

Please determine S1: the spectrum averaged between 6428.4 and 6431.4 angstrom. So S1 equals 4.44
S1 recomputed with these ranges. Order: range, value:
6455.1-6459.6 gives 4.63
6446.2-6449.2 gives 5.03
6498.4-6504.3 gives 4.49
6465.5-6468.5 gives 4.65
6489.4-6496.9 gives 4.52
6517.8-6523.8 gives 4.48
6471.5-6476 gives 5.29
